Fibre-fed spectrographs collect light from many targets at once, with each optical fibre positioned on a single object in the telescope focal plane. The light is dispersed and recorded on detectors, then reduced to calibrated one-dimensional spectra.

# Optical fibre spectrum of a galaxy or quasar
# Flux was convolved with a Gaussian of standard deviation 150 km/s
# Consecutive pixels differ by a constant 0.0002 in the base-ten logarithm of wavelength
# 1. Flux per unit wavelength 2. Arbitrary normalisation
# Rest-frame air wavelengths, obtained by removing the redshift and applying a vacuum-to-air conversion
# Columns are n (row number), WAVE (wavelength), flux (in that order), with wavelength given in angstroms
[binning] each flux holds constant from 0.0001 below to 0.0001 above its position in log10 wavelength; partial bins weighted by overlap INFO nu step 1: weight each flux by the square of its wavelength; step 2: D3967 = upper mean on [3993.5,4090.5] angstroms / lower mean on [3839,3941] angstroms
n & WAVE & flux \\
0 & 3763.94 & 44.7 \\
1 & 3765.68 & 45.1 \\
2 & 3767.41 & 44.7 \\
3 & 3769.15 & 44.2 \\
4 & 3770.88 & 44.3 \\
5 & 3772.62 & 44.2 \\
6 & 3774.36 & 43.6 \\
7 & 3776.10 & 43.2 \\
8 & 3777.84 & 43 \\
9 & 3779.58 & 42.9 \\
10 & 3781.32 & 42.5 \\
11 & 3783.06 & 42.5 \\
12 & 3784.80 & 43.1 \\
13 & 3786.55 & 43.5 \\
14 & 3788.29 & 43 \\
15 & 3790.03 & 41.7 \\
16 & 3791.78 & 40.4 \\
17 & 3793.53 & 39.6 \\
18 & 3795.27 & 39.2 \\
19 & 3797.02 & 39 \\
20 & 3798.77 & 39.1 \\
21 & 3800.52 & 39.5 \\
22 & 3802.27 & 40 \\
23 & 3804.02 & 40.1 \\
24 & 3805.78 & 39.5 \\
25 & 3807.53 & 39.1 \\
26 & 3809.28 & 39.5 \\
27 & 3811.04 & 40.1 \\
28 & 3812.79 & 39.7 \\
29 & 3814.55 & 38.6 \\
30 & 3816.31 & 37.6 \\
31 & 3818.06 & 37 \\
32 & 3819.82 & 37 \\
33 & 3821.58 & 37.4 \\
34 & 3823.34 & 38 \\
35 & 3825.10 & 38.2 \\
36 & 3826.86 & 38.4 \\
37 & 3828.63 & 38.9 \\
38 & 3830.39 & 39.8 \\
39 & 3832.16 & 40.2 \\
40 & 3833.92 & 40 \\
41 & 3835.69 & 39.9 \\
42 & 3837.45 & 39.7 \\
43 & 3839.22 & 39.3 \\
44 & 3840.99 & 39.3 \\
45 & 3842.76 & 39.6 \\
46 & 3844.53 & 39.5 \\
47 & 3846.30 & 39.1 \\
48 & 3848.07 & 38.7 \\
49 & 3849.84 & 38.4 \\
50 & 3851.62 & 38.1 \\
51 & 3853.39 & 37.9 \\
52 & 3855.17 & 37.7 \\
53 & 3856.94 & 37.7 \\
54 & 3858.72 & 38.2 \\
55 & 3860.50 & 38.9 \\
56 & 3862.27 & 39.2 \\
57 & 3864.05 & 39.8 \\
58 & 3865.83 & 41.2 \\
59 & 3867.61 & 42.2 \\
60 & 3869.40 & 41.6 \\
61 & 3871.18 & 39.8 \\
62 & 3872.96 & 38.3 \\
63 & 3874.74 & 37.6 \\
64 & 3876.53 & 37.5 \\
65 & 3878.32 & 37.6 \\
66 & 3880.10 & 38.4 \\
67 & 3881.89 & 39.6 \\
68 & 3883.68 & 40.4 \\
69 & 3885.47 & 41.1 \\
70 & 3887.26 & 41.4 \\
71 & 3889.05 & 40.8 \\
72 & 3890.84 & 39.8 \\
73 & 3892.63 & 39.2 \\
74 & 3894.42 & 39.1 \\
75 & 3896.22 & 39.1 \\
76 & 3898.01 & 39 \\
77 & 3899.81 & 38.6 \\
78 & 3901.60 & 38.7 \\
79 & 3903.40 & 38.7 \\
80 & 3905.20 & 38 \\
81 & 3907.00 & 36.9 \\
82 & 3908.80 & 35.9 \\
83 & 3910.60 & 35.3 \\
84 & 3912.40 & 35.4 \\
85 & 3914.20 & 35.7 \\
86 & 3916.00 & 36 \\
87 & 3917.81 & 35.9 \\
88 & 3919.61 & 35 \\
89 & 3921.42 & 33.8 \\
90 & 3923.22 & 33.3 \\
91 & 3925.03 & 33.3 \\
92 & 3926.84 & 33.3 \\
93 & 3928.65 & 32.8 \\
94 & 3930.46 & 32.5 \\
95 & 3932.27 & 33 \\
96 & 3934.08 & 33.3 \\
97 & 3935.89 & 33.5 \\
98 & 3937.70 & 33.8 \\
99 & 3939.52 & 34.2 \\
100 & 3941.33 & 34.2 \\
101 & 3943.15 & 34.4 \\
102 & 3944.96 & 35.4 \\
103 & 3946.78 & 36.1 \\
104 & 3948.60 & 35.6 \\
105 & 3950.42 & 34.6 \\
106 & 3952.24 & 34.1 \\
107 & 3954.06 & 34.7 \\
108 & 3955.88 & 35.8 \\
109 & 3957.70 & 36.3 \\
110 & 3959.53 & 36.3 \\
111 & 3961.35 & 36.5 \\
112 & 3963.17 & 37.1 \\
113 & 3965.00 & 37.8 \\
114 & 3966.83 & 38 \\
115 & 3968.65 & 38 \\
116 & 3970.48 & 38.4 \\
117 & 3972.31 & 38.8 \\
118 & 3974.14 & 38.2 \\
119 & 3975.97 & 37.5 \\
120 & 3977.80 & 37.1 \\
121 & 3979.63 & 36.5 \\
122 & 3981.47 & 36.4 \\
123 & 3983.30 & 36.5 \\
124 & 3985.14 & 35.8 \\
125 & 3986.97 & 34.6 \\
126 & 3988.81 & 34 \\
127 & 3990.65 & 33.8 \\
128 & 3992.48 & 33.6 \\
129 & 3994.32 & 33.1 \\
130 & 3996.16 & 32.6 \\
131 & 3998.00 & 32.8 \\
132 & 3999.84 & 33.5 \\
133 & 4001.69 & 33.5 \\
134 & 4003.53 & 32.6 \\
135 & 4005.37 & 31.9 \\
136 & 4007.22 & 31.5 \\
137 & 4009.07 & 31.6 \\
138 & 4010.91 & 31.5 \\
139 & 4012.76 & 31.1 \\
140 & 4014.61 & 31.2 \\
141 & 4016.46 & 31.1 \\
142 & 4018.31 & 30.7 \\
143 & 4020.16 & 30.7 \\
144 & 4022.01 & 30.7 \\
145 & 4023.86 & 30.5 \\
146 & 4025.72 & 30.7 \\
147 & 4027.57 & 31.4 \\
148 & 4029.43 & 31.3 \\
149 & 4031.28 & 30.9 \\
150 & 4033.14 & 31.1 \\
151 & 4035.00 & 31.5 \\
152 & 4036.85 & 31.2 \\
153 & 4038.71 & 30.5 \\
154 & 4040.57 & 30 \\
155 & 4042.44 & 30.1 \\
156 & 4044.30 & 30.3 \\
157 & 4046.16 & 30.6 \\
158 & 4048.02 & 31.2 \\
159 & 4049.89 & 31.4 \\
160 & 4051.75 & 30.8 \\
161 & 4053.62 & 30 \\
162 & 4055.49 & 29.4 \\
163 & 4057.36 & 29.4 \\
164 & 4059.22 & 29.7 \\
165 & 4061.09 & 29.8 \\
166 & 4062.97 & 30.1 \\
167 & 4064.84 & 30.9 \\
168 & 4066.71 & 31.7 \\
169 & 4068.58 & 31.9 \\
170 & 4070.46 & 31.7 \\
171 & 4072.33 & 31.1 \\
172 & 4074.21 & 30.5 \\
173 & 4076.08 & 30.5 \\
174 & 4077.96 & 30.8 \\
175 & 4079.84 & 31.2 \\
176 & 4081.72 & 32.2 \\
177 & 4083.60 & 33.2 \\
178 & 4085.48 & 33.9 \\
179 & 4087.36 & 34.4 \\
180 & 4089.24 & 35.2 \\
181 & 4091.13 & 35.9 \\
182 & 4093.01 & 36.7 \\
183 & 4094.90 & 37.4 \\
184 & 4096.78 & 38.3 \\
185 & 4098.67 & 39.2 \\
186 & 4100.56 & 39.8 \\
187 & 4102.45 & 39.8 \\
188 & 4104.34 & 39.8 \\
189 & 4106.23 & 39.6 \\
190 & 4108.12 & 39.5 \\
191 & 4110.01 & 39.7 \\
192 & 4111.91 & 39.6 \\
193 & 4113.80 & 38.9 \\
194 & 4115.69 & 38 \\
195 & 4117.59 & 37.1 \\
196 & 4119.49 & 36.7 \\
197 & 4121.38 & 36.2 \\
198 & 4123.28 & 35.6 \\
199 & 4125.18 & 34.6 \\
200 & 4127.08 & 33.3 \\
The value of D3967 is 0.90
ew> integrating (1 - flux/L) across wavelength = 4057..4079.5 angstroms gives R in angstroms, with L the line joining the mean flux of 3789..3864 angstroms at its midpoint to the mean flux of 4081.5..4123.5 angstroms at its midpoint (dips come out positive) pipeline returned 4.1 angstroms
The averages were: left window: 39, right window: 37.4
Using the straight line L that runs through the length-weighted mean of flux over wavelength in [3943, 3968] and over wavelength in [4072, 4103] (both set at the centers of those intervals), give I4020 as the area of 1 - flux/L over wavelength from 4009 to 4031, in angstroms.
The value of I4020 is 2.7 angstroms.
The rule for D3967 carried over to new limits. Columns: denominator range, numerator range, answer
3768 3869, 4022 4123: 0.95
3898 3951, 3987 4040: 0.95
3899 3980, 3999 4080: 0.91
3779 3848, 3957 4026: 0.94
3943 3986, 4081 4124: 1.09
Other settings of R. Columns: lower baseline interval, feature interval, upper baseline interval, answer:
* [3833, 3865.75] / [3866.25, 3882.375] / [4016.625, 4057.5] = -0.56 angstroms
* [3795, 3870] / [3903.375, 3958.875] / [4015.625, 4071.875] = 0.59 angstroms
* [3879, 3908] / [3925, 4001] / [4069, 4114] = 5.61 angstroms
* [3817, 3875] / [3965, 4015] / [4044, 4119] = 1.86 angstroms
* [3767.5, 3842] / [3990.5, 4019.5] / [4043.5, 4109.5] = 2.53 angstroms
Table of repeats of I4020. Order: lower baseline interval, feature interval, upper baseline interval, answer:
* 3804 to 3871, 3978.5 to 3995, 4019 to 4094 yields -0.55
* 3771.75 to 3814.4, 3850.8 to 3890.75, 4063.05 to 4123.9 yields 0.32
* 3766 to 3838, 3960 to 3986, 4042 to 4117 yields -0.60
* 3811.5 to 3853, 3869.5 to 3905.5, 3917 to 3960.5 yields -2.66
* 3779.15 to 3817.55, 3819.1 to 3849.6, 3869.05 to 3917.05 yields 0.51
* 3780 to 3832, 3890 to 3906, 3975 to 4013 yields -0.87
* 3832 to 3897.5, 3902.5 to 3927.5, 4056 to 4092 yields 1.36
